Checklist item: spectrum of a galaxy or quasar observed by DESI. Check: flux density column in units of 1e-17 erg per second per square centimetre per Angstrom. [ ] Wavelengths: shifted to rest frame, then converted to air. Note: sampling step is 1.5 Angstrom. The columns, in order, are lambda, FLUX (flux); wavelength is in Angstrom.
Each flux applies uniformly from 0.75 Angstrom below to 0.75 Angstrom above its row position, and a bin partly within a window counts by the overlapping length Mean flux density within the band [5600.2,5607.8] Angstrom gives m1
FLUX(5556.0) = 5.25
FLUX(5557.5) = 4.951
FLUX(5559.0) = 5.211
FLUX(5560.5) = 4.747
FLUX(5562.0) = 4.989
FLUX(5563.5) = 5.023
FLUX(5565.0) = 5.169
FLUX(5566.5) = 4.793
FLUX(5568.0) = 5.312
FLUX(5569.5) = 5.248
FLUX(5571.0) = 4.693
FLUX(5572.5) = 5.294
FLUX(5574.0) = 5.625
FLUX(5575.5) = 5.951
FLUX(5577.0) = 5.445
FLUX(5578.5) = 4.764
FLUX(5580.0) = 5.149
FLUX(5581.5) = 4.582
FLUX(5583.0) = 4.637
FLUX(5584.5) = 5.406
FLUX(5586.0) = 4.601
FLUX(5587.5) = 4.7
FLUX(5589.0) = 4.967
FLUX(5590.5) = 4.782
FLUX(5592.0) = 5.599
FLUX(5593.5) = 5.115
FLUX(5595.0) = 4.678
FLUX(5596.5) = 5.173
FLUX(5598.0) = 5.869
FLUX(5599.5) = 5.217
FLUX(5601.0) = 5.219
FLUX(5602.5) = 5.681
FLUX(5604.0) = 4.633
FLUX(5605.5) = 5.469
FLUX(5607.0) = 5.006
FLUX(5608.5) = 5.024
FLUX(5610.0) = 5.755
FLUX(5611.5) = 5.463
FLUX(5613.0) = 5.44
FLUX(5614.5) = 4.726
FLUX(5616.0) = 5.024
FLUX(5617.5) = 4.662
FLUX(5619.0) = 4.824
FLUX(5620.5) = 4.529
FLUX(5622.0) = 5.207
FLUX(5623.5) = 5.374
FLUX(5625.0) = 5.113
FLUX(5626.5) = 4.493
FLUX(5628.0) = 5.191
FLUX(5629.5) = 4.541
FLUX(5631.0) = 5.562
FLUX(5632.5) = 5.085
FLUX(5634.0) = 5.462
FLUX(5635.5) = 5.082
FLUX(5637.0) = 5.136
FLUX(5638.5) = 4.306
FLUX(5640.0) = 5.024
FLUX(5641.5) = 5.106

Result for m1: 5.2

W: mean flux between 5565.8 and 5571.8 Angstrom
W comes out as 5.02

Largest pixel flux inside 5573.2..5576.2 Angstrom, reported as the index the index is 5.951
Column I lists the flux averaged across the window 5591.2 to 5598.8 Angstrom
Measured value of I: 5.28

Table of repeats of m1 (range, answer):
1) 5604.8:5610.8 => 5.31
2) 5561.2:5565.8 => 5.05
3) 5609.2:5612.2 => 5.6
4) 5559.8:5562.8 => 4.87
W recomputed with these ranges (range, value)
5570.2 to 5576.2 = 5.38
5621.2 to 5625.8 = 5.22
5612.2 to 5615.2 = 5.1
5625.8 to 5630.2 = 4.75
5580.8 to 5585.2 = 4.87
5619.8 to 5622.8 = 4.88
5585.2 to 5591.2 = 4.77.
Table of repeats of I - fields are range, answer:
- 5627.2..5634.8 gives 5.16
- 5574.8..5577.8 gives 5.68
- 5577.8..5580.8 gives 4.95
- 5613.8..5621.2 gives 4.75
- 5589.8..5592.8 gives 5.2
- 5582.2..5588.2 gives 4.84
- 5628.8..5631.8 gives 5.06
